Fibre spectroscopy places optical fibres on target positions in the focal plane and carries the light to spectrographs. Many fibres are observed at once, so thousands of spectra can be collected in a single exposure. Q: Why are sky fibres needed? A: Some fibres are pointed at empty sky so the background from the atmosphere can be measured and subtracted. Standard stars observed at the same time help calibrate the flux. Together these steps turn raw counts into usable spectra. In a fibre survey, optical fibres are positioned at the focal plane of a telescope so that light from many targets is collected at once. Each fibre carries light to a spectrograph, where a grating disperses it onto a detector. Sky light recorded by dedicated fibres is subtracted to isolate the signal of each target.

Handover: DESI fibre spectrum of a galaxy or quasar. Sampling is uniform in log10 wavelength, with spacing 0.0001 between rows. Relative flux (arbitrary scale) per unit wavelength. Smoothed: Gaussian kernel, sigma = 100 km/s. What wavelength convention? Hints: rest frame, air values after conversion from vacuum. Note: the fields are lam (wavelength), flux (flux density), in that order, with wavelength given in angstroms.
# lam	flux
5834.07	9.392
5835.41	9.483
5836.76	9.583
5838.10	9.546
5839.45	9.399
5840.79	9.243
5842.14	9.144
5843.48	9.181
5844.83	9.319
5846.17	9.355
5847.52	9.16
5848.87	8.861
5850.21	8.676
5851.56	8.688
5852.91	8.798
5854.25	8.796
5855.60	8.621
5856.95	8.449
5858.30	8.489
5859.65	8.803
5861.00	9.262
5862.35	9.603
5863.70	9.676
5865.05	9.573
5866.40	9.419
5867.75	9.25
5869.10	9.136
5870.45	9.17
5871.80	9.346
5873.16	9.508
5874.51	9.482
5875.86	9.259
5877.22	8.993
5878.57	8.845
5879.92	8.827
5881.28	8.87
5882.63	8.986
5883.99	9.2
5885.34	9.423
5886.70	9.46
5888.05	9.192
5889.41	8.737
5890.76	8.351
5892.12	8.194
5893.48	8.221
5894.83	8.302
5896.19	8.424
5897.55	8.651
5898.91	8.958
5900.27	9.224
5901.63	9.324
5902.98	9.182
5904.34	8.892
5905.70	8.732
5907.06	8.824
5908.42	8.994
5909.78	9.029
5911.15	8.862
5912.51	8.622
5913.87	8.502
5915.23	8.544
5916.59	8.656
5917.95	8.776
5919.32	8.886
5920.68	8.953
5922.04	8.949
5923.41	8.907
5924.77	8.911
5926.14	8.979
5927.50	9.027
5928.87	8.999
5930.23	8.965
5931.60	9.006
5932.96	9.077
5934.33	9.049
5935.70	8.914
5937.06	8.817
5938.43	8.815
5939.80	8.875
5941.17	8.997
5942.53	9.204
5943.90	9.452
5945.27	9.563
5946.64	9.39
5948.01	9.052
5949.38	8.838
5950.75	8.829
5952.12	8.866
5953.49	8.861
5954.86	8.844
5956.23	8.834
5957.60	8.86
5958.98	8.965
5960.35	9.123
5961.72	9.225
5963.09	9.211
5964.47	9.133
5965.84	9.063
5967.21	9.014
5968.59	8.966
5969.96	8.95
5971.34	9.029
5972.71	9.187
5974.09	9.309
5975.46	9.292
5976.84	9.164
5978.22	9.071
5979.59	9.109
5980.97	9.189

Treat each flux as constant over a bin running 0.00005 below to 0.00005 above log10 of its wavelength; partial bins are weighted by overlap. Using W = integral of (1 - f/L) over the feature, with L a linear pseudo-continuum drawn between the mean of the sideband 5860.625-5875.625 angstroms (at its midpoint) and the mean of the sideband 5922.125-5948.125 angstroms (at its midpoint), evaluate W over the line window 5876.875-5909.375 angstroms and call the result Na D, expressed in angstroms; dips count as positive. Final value 1.42 angstroms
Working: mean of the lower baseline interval 9.4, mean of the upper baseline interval 9.05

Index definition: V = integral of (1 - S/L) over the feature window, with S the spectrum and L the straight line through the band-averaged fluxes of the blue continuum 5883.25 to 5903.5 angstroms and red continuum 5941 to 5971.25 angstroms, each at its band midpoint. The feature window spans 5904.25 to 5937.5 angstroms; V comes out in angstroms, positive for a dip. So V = 0.3 angstroms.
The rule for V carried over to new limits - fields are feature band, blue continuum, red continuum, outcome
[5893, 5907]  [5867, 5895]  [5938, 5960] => 0.32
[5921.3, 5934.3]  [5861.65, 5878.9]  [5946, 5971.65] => 0.19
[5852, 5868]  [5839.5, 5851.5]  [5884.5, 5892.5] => 0.00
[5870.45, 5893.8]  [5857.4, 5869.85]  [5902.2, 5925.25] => 0.20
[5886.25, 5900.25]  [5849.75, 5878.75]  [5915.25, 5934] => 0.54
